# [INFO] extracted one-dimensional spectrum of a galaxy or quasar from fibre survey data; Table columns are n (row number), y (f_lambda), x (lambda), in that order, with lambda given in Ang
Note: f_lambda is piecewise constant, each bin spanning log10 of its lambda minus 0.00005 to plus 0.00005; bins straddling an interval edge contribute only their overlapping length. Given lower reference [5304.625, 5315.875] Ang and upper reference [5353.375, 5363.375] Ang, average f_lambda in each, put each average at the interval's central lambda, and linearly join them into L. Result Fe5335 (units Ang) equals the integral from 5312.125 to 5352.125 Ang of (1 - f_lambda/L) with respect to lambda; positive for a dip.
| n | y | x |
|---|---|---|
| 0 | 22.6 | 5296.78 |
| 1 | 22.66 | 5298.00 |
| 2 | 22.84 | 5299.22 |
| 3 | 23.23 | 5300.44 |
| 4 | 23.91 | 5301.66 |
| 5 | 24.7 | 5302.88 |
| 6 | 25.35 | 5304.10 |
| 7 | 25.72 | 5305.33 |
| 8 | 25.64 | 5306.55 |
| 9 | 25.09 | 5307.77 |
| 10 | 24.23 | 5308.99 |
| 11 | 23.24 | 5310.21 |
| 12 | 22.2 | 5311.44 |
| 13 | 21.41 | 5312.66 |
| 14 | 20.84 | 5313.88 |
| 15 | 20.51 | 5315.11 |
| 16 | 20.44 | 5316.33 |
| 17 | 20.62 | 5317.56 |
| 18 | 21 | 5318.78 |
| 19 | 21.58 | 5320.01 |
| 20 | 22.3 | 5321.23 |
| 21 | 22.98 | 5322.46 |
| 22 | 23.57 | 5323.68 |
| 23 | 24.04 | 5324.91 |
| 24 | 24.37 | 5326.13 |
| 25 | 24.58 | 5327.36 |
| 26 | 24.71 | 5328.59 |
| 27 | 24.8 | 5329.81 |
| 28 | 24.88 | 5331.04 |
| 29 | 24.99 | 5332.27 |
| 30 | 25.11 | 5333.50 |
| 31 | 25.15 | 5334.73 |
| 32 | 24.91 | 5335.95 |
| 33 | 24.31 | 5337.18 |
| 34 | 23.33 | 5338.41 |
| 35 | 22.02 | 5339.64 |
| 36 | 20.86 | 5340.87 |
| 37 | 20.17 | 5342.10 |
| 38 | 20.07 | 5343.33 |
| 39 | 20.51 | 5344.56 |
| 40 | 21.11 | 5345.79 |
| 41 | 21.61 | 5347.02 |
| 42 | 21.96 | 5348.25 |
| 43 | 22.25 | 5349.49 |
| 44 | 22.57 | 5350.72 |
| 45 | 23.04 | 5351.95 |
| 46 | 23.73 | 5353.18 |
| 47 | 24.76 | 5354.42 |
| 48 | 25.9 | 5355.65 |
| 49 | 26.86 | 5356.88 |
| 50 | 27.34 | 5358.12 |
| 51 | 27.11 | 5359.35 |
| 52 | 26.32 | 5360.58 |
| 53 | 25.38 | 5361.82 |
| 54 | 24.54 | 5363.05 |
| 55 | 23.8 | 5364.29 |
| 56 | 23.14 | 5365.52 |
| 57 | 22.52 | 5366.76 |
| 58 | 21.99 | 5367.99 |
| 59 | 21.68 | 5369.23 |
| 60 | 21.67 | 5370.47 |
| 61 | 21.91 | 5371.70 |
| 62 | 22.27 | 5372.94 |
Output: 3.0 Ang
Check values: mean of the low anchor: 23.2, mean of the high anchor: 26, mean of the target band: 22.6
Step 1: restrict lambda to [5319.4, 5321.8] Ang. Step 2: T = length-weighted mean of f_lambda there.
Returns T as 22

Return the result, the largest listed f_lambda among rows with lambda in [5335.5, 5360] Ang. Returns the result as 27.34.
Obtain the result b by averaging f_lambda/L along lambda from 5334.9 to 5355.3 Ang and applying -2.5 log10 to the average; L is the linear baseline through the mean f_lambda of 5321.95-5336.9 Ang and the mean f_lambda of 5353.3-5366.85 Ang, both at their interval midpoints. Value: 0.11 mag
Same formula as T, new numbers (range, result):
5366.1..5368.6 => 22.3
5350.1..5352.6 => 22.9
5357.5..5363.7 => 26.1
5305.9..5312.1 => 24.1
